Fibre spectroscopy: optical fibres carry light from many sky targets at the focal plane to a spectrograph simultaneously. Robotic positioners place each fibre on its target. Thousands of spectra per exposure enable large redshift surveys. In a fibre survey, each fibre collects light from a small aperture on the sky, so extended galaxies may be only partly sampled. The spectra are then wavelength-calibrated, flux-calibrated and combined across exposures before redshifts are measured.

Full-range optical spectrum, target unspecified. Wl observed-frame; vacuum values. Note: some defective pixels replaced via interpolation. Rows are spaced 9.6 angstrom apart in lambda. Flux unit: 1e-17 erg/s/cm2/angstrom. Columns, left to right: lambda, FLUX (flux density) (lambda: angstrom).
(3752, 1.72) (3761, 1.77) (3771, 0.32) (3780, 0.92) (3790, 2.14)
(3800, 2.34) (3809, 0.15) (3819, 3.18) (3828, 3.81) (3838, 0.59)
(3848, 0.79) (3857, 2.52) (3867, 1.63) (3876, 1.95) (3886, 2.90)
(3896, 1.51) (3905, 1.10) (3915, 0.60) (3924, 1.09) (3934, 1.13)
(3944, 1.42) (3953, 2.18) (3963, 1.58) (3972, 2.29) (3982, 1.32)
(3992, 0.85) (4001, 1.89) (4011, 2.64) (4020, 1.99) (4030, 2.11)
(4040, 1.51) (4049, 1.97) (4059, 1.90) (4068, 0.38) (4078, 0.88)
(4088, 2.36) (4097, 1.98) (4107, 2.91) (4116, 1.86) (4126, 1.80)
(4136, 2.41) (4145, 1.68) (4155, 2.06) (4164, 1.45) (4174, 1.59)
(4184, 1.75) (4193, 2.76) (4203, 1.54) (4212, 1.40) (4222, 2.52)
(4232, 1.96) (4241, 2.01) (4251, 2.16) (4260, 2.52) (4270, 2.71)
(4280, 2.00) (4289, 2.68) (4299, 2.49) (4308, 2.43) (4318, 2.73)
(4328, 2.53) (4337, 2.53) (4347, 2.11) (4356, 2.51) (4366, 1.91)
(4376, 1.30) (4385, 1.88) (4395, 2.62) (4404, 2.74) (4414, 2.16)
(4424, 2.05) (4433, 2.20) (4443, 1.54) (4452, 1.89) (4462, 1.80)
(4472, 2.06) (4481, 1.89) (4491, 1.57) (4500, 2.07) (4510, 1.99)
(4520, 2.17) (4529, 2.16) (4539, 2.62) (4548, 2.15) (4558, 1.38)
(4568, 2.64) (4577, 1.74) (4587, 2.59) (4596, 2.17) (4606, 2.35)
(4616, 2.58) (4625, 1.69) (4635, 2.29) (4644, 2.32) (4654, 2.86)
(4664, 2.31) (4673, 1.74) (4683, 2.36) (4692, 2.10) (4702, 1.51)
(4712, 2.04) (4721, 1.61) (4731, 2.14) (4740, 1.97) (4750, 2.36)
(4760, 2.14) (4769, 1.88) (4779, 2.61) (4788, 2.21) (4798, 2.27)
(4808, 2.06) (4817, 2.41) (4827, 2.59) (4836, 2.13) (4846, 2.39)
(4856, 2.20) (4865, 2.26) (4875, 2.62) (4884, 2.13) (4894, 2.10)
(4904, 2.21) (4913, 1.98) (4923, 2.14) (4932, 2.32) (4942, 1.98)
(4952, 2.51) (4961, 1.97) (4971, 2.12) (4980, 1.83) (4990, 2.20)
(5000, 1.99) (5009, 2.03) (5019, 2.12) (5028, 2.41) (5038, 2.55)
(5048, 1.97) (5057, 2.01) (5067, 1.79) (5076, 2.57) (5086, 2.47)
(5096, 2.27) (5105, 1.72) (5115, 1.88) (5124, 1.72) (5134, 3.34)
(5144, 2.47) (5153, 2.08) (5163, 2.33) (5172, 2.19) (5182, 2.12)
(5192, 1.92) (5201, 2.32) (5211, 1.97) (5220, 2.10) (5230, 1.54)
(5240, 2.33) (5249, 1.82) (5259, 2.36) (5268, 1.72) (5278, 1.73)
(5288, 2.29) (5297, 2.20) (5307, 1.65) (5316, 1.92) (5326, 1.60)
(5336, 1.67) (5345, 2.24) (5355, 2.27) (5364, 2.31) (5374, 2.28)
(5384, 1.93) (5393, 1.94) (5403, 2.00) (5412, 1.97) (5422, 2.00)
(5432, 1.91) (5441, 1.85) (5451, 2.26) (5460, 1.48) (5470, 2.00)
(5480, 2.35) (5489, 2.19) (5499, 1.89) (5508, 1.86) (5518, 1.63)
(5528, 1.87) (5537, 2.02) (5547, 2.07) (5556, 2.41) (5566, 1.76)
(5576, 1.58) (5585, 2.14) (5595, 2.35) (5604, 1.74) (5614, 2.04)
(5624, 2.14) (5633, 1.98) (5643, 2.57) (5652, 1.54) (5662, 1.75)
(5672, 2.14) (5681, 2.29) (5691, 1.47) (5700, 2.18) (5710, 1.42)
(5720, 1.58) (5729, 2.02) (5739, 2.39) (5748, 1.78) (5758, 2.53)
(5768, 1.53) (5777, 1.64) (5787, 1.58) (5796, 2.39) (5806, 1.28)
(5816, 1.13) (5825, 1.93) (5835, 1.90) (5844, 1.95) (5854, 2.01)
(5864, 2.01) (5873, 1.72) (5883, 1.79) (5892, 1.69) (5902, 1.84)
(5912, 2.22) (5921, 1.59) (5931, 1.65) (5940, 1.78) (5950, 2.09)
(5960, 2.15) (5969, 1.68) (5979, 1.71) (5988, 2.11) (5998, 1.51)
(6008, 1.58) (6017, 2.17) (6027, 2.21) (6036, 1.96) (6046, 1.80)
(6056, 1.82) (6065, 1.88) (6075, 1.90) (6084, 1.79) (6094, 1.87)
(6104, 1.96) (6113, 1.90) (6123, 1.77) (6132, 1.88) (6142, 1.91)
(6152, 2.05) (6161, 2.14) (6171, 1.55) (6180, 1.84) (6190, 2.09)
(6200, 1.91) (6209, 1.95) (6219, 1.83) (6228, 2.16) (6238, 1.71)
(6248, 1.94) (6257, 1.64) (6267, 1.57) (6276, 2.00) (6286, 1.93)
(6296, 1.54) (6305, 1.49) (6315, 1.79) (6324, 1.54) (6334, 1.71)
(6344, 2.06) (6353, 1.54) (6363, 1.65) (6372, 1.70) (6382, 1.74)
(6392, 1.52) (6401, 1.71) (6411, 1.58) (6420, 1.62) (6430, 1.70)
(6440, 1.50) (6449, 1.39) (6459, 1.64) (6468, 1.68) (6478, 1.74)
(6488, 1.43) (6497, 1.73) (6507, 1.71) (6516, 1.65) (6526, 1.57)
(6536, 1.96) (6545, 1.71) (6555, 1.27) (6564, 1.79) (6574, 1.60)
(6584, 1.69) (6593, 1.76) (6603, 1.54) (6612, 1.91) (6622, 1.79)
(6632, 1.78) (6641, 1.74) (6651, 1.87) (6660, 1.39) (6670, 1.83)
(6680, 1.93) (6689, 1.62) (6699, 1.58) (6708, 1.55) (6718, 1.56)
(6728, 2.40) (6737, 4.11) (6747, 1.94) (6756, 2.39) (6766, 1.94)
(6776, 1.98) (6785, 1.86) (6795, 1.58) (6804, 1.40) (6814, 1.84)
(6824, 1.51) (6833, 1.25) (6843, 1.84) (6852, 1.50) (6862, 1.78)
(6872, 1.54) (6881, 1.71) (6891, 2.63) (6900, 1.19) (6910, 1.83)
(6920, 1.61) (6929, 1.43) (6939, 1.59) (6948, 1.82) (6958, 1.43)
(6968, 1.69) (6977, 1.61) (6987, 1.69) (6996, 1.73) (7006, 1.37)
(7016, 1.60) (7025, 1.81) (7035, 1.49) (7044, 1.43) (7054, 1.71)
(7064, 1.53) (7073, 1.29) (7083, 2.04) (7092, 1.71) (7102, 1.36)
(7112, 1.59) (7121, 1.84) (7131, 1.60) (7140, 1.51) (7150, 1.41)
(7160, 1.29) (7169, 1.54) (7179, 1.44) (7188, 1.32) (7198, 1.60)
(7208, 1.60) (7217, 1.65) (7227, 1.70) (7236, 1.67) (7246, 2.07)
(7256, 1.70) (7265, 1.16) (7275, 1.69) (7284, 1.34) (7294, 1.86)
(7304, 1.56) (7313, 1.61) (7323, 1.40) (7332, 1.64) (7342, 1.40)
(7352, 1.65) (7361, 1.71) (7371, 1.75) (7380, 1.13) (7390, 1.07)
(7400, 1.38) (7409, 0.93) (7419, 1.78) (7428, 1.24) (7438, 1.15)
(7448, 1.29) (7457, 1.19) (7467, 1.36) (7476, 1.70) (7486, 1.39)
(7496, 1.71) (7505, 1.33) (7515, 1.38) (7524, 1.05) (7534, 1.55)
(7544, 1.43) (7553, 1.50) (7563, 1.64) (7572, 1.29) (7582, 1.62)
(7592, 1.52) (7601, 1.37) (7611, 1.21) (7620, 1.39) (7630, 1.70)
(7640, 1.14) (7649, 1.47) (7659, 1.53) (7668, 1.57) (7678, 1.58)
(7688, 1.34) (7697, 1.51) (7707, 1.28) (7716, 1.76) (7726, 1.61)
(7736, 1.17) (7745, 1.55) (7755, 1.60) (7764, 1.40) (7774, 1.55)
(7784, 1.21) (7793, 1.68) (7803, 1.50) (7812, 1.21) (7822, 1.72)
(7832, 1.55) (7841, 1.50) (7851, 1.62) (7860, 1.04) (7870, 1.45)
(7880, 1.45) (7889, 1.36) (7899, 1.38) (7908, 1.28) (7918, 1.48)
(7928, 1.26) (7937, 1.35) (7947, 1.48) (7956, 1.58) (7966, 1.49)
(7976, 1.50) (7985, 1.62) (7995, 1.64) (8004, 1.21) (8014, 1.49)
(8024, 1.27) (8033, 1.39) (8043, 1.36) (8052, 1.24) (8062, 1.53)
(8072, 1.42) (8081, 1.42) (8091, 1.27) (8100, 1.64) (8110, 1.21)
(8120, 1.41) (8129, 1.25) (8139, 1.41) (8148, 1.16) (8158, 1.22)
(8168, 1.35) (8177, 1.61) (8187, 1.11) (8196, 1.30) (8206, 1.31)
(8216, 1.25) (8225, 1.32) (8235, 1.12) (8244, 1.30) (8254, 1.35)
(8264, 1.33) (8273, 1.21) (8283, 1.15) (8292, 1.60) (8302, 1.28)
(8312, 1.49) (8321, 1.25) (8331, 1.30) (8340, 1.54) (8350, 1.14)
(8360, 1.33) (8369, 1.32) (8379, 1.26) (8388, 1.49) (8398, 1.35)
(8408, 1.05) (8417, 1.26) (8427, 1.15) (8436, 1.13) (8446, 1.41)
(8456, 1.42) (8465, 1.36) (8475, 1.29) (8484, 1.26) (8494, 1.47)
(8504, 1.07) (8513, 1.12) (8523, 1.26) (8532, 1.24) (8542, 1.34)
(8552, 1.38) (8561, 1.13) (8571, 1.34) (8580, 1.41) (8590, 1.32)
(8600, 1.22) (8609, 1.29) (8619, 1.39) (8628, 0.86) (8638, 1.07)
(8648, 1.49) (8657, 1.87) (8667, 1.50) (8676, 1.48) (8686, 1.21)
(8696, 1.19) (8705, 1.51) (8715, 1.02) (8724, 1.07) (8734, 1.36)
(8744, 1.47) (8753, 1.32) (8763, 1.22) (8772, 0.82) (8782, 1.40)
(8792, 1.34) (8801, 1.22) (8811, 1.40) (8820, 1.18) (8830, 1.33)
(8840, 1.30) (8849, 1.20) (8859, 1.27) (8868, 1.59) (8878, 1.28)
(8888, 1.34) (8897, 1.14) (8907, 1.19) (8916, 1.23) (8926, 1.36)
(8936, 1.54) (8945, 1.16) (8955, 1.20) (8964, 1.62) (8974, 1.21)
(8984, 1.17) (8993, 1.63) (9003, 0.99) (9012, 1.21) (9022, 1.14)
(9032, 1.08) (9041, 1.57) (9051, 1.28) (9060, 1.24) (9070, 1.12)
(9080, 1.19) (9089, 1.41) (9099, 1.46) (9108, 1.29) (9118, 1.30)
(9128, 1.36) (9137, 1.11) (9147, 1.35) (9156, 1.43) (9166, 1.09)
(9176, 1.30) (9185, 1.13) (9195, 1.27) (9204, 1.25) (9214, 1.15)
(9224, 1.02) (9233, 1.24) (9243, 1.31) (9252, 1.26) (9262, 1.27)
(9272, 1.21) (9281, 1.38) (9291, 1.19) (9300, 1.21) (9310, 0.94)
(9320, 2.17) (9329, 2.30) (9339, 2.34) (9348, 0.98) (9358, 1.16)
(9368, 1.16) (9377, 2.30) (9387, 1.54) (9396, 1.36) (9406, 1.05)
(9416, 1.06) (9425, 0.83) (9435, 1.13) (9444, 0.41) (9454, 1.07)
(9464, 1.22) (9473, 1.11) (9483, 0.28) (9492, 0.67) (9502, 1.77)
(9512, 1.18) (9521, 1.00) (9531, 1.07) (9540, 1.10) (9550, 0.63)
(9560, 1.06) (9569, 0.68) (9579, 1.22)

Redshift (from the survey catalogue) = 0.026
